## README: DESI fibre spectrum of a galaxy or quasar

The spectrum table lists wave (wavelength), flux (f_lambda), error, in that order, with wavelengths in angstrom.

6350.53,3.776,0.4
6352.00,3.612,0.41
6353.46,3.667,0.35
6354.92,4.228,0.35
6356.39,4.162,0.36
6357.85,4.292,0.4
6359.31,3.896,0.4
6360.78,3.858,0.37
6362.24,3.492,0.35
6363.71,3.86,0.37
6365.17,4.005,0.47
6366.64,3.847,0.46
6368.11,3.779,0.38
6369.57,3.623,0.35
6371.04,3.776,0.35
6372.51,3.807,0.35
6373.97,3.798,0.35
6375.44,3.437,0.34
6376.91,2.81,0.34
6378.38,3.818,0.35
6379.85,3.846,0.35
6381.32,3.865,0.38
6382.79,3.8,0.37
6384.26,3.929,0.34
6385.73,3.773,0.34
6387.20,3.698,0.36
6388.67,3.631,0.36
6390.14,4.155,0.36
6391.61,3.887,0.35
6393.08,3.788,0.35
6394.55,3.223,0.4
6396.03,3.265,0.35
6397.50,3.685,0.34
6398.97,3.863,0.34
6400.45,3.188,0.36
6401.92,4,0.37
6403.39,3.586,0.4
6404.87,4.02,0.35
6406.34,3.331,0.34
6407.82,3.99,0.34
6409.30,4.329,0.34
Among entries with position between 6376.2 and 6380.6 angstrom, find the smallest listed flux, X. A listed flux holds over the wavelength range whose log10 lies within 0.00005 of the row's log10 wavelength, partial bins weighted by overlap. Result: 2.81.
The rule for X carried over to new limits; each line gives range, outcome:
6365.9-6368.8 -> 3.779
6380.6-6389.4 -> 3.631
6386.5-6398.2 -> 3.223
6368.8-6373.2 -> 3.623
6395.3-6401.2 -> 3.188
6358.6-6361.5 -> 3.858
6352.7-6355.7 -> 3.667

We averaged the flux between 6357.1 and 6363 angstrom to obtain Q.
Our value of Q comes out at 3.89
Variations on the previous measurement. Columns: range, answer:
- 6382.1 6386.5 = 3.83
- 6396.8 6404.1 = 3.67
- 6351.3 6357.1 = 3.92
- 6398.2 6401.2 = 3.53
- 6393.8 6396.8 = 3.25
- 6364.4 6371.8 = 3.81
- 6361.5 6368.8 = 3.8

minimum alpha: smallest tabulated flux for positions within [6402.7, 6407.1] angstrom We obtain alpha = 3.331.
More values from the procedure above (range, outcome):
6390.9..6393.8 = 3.788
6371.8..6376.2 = 3.437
